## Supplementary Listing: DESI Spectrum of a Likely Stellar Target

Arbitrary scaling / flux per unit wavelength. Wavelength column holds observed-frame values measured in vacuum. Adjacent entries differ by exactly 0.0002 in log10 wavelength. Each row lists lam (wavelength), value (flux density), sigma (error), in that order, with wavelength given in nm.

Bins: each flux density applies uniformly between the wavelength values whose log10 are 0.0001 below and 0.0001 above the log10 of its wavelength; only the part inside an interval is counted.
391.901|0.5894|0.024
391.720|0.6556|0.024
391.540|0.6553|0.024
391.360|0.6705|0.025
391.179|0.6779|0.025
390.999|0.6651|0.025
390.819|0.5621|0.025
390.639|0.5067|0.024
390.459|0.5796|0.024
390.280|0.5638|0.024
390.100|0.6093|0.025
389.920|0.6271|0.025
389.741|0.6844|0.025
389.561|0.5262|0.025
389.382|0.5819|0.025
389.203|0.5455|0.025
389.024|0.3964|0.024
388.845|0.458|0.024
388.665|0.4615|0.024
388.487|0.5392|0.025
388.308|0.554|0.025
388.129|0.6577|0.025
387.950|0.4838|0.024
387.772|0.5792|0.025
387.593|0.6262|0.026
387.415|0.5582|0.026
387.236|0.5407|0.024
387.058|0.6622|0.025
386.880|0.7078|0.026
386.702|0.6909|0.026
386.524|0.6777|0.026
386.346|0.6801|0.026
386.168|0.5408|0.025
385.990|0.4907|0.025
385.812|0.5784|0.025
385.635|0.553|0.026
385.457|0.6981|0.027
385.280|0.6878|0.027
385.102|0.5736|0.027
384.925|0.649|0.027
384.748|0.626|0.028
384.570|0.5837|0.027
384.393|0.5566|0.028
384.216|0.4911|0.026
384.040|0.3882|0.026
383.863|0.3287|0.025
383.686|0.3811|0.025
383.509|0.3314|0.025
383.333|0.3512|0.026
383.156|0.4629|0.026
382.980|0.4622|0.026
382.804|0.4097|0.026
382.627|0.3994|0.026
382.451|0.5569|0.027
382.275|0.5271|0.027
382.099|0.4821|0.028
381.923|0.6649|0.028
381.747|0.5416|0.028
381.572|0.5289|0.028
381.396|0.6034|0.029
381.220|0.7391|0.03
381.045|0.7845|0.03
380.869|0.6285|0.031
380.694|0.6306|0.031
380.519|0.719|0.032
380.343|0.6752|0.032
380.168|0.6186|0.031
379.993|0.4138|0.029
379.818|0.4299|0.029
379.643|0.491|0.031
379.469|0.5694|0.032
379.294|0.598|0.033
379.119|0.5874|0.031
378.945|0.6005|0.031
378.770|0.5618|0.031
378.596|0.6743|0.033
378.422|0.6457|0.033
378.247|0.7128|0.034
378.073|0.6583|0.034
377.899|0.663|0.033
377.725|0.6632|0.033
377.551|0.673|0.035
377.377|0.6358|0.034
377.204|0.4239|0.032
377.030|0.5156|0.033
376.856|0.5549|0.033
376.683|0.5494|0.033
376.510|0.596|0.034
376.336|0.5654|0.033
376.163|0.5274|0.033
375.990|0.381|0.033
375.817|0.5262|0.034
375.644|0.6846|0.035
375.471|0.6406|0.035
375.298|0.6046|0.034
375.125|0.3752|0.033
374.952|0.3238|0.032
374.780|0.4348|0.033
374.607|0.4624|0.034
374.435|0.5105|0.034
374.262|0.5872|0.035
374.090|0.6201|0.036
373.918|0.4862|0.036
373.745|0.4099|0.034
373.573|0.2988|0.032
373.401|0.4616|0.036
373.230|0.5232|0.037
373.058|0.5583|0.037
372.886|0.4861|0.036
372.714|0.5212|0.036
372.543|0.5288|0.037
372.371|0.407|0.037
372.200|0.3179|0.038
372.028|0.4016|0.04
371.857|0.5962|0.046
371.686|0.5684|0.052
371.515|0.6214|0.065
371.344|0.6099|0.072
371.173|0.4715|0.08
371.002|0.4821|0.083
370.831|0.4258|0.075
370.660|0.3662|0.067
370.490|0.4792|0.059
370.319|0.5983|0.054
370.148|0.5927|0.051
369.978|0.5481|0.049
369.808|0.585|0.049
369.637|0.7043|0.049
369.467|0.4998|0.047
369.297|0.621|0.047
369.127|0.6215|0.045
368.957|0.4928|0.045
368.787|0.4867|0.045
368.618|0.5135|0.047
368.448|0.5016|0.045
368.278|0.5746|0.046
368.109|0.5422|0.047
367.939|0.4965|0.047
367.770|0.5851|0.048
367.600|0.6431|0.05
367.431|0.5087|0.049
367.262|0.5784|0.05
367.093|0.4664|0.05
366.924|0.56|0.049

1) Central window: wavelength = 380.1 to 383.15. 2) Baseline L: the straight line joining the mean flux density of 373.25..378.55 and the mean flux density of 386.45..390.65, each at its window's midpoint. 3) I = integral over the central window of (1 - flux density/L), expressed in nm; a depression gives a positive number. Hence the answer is -0.143 nm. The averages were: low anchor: 0.541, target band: 0.583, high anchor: 0.577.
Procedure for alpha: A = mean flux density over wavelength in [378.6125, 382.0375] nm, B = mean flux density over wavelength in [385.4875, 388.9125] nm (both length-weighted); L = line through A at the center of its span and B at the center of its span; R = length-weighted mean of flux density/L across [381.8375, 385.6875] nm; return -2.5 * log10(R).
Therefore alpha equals 0.167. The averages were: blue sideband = 0.6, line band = 0.507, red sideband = 0.584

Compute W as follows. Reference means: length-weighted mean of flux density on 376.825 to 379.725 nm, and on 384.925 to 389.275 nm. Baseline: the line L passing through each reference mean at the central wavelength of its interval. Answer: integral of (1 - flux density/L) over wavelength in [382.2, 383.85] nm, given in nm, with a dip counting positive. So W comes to 0.46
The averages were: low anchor 0.603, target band 0.426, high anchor 0.582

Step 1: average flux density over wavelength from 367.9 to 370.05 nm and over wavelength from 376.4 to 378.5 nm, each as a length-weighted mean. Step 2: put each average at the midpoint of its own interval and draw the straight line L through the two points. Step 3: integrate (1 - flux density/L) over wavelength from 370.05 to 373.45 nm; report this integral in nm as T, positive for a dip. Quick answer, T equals 0.42 nm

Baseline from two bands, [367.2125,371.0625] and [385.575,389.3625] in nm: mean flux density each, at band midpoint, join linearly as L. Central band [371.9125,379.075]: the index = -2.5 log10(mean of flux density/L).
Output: 0.04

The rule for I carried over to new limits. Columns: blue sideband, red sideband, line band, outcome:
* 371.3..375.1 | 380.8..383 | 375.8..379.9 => -0.372 nm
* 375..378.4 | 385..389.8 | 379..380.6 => 0.028 nm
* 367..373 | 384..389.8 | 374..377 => 0.097 nm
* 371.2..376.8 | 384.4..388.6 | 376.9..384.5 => 0.046 nm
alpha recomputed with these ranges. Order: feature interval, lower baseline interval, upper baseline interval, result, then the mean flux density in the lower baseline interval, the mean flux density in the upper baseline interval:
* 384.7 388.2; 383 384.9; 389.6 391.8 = -0.187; 0.457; 0.619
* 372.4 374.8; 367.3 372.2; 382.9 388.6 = 0.104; 0.537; 0.553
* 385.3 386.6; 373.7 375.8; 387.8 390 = -0.131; 0.514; 0.544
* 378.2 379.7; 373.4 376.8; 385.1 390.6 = -0.146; 0.504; 0.584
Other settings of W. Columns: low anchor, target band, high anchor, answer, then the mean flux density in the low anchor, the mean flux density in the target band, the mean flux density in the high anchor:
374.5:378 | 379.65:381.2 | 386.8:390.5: -0.17 nm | 0.541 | 0.612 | 0.568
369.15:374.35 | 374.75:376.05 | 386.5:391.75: 0.07 nm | 0.514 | 0.501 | 0.588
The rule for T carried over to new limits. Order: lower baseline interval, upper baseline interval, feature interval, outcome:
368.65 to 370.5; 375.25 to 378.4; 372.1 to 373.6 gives 0.301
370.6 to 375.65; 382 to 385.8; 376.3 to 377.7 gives -0.209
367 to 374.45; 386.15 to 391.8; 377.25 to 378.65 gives -0.280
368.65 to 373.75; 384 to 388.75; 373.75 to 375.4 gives 0.129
